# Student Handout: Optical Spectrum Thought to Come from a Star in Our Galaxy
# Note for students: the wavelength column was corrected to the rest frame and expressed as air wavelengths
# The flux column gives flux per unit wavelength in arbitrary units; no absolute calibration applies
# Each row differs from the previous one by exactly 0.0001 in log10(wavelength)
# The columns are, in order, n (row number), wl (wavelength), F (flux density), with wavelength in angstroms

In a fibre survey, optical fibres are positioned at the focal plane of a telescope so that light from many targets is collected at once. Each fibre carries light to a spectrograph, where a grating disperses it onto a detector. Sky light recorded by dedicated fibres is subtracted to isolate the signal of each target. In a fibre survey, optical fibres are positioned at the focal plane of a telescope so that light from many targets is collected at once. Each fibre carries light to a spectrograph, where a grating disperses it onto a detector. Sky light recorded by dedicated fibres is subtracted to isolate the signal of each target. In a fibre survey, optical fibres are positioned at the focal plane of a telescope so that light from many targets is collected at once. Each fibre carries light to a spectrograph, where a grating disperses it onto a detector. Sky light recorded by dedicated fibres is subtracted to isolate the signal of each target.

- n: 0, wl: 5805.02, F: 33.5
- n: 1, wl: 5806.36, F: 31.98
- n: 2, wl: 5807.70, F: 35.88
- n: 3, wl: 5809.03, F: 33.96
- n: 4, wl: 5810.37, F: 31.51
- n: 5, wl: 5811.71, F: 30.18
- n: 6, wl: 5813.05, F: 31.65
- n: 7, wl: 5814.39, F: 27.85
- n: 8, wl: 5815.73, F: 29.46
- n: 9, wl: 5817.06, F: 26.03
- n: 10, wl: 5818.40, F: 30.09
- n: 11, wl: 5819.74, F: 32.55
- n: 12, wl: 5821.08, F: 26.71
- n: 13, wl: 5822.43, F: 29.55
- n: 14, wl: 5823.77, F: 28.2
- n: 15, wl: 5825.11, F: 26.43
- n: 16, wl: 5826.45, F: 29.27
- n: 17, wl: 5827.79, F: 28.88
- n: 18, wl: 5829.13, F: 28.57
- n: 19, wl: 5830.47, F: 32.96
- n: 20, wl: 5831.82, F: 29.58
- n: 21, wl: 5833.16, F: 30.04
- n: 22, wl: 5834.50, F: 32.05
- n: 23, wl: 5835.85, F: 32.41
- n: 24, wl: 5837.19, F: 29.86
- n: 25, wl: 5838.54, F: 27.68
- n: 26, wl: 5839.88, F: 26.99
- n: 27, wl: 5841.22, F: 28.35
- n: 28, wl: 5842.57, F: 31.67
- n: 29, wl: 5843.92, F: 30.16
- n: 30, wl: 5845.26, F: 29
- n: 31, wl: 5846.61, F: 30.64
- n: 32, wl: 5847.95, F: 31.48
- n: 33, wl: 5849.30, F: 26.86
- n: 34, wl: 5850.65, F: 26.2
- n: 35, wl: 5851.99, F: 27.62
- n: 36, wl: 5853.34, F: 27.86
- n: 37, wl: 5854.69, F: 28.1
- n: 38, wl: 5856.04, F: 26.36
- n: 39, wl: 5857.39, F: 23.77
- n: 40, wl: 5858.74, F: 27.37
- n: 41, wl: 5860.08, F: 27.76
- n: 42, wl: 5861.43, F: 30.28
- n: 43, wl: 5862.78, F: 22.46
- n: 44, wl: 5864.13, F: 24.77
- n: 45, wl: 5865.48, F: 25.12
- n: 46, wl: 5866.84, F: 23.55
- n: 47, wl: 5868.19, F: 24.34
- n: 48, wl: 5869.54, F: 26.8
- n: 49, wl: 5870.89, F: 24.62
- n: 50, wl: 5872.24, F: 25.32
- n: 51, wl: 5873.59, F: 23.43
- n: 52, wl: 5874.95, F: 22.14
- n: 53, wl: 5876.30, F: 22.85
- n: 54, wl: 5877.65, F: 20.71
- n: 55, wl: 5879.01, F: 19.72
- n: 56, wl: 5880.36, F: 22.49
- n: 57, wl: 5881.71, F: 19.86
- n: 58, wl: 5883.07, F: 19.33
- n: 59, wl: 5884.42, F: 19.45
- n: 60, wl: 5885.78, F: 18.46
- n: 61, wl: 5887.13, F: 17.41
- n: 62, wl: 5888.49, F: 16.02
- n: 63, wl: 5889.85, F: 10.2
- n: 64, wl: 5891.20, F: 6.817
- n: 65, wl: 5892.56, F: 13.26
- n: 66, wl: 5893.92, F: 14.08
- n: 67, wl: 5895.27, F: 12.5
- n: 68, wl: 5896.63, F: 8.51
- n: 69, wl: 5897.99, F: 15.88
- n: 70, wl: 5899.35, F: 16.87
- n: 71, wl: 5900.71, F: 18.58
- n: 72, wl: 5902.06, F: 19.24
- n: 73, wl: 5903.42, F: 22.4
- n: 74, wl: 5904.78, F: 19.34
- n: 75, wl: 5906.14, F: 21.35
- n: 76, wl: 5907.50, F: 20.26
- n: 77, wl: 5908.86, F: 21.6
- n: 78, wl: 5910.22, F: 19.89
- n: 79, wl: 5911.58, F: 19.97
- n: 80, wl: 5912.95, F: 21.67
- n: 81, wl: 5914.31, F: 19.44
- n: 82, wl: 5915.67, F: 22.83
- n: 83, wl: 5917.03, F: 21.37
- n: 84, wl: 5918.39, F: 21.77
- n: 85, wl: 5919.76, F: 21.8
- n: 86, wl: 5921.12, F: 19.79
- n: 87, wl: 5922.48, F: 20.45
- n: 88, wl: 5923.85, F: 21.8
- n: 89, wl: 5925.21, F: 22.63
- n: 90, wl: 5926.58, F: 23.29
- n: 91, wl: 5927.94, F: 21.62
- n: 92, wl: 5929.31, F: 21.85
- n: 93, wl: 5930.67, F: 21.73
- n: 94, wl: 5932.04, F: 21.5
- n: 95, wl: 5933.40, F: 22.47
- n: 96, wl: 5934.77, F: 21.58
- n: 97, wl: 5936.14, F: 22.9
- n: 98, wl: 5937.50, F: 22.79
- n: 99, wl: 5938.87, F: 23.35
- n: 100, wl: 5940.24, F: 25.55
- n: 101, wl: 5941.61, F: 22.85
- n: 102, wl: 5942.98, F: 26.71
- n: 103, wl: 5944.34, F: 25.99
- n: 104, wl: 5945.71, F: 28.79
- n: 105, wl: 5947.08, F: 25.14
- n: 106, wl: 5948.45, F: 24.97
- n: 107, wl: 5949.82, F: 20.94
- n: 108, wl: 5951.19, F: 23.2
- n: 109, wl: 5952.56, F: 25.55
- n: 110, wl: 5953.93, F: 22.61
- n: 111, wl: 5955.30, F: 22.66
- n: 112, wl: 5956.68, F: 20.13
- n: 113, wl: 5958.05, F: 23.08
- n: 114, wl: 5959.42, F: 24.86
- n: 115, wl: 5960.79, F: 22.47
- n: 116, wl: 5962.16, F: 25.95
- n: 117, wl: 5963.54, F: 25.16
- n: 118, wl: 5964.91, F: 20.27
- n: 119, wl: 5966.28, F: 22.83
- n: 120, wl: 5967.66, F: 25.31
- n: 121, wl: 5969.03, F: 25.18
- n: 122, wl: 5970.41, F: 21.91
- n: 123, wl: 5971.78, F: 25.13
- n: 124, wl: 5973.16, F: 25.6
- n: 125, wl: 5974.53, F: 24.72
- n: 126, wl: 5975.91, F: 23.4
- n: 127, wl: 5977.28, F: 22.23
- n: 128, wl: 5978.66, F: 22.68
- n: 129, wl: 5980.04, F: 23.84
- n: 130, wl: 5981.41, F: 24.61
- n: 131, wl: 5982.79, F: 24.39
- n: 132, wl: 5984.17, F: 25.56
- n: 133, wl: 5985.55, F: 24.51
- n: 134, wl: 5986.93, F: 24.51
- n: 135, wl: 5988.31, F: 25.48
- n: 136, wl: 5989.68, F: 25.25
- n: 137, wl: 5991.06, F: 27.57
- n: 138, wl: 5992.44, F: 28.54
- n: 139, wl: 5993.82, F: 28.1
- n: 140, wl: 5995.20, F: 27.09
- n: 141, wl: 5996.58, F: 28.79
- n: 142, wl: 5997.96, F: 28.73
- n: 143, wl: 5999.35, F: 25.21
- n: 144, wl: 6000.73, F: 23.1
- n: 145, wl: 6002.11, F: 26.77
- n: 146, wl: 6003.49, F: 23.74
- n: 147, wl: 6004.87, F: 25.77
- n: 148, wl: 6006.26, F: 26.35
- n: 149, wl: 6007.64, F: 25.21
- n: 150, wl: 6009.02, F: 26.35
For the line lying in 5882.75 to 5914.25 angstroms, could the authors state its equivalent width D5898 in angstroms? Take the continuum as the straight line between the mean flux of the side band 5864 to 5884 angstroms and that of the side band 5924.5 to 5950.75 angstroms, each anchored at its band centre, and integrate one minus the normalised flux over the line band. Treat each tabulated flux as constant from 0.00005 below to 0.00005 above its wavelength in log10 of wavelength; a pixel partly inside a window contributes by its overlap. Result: 8.2 angstroms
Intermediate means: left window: 22.9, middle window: 17.1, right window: 23.5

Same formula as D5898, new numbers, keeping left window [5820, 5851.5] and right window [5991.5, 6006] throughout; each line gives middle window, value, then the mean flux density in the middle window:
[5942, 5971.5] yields 3.6 angstroms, 24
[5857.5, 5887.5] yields 5.8 angstroms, 23.2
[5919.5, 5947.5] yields 4.6 angstroms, 23.1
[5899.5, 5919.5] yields 5.3 angstroms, 20.6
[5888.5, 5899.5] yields 6.2 angstroms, 12.3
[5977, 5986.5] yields 1.0 angstroms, 24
